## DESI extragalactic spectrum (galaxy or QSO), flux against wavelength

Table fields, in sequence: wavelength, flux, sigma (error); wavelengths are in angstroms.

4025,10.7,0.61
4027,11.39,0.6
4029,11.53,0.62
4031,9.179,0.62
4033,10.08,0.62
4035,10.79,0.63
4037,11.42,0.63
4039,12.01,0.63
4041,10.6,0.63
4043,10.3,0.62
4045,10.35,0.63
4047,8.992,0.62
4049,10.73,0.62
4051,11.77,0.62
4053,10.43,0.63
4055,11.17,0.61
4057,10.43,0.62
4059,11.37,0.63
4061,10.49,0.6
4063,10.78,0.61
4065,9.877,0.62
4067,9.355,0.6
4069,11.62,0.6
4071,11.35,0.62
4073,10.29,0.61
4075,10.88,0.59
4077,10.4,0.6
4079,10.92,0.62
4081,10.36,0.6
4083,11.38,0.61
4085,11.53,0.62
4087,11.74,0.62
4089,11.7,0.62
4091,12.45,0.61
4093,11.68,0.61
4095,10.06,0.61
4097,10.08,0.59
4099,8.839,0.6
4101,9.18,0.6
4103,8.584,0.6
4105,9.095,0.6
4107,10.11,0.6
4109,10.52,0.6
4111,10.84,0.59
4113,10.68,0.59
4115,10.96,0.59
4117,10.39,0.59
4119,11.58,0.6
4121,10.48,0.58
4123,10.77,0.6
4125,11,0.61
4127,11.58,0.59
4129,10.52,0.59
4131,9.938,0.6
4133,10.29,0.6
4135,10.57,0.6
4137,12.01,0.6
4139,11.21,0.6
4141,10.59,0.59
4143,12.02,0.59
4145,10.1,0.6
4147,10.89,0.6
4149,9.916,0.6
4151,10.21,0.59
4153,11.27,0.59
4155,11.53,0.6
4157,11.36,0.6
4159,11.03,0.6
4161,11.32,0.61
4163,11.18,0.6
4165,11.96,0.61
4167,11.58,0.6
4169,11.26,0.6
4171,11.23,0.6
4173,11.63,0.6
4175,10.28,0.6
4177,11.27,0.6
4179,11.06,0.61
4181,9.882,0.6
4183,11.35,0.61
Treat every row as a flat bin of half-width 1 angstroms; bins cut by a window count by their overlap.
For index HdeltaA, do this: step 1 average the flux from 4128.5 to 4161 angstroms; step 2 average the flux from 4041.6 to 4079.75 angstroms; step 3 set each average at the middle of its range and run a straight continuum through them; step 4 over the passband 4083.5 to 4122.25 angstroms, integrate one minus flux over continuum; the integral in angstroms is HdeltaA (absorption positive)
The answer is 0.6 angstroms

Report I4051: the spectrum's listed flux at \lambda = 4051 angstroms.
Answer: 11.77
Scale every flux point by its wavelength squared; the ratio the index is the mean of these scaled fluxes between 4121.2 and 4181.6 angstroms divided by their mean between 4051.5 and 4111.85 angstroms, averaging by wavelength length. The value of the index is 1.07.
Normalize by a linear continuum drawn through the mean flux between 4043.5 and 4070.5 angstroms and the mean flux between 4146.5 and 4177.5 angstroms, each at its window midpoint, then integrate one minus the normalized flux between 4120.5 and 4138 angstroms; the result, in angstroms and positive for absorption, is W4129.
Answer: 0.2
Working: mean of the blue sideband 10.6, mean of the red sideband 11.1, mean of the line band 10.8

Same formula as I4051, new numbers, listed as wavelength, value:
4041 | 10.6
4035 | 10.79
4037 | 11.42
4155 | 11.53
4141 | 10.59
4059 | 11.37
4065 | 9.877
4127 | 11.58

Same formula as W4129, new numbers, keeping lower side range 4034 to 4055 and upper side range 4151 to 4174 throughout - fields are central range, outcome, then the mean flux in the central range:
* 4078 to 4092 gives -0.6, 11.4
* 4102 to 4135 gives 2.0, 10.5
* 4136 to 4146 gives 0.0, 11.2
